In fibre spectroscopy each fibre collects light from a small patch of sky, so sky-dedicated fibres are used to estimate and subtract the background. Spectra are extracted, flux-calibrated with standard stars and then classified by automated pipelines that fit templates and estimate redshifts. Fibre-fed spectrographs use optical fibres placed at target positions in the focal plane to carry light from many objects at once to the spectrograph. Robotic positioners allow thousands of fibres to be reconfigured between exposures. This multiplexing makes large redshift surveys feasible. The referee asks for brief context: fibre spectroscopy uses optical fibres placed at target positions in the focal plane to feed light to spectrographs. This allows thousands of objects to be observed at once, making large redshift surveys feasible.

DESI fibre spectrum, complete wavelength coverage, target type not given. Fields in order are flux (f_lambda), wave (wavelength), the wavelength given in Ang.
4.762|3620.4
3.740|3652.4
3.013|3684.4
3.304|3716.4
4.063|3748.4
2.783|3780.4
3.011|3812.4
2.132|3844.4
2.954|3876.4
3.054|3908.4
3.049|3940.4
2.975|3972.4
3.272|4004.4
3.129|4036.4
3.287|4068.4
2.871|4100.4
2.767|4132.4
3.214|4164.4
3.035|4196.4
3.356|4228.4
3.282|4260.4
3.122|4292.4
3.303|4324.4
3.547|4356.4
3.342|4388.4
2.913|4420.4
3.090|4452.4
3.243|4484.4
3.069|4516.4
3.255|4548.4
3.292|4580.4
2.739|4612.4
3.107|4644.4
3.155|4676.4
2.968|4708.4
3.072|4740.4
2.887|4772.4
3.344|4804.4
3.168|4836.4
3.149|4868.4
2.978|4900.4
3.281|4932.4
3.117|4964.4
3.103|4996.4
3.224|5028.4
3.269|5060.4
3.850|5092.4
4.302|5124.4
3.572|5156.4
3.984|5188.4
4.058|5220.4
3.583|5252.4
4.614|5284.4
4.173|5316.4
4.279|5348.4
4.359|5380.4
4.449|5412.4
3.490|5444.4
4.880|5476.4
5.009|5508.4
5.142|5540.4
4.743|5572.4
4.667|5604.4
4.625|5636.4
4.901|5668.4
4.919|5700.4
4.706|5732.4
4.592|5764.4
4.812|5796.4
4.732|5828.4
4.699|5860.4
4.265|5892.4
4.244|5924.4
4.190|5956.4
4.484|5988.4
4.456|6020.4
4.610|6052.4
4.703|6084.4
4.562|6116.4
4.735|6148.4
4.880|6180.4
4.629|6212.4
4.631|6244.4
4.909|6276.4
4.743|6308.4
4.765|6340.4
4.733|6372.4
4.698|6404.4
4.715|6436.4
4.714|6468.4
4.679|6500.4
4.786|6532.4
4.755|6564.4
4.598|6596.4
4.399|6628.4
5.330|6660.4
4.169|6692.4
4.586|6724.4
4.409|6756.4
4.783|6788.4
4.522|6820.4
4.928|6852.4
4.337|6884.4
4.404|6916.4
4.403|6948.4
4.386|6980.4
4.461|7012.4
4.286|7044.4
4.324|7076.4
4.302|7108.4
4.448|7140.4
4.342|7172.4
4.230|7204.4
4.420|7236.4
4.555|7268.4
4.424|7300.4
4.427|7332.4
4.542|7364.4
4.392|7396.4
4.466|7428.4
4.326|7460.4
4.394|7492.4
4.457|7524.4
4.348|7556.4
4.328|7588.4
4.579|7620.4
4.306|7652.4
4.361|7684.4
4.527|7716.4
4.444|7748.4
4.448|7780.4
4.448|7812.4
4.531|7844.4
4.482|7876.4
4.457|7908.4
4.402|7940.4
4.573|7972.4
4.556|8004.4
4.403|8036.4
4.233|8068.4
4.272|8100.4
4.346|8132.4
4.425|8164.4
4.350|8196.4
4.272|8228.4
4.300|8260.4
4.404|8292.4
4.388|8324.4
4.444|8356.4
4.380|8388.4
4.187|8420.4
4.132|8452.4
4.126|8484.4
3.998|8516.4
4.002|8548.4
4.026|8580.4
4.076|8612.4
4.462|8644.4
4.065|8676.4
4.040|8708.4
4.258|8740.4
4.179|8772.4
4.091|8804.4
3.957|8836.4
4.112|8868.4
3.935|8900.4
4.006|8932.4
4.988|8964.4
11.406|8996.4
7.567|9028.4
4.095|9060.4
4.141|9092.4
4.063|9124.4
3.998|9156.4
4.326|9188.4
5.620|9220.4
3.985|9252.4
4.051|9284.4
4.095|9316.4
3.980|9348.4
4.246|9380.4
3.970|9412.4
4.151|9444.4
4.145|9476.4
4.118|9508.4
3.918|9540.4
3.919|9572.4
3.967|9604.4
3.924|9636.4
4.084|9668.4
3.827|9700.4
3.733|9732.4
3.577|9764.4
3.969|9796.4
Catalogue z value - 0.370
